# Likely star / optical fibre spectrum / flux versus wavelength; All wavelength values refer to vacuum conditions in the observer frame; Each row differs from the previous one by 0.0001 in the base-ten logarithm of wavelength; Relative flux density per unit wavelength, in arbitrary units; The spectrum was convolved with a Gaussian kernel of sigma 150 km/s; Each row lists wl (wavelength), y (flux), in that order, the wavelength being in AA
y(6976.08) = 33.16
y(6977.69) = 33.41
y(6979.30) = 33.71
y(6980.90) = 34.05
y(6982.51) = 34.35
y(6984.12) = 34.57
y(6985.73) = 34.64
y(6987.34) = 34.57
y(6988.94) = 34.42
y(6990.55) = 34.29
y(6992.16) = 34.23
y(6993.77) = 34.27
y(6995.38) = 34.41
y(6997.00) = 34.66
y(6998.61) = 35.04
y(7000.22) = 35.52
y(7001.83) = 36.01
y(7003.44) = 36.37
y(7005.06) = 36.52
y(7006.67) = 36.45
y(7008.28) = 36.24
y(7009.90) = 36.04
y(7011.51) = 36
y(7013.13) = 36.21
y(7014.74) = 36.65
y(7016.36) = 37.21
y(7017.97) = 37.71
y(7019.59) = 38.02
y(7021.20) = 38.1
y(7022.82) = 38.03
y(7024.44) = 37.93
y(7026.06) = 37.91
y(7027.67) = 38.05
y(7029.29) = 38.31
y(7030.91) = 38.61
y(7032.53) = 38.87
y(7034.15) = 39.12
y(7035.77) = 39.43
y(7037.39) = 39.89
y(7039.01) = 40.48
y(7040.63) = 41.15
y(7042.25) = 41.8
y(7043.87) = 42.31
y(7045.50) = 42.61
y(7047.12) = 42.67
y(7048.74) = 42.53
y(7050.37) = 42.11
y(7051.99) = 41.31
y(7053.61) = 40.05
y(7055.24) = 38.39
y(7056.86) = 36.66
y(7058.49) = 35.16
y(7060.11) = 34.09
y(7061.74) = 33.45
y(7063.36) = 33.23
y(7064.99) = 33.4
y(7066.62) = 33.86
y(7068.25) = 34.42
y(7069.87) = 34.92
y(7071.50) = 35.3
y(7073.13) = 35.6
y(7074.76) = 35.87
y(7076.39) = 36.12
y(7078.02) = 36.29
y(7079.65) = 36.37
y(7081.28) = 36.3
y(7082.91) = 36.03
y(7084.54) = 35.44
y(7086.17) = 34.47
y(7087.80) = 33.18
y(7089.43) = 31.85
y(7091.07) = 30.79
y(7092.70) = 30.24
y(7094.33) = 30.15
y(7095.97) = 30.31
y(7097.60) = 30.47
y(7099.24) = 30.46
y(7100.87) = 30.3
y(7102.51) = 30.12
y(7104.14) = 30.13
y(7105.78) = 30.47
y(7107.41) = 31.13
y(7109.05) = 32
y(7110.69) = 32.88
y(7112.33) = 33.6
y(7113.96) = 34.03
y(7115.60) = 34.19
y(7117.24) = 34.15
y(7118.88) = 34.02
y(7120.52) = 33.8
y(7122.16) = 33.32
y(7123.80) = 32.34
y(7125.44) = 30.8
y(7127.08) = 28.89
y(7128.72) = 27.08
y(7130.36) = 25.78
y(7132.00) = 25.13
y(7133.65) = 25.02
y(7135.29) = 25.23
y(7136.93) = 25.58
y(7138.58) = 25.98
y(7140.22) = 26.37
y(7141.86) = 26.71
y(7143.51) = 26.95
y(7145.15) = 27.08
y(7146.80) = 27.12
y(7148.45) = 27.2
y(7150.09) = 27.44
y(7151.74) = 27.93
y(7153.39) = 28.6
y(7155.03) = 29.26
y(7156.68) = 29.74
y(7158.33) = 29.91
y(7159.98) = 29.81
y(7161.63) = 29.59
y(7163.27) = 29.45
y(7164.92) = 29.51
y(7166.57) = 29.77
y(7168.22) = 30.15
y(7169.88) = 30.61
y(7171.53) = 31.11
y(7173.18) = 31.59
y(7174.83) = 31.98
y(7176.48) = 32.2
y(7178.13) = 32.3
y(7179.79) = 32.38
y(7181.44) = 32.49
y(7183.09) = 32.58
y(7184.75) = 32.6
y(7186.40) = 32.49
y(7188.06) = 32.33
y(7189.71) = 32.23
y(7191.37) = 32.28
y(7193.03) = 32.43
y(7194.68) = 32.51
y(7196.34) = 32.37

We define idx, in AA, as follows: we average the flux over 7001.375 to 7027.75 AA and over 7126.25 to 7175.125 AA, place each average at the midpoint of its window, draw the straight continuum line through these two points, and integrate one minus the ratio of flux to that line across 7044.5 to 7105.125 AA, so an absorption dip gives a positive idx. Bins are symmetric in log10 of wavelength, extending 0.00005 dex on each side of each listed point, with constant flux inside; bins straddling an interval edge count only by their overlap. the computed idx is -3.3 AA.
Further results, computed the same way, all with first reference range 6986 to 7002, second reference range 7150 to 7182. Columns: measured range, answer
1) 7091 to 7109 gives 0.9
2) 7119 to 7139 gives 1.8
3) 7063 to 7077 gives -0.9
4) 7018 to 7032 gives -1.7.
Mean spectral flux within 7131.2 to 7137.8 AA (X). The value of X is 25.2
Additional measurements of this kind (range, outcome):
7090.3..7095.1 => 30.4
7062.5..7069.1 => 33.8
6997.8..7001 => 35.3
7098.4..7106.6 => 30.3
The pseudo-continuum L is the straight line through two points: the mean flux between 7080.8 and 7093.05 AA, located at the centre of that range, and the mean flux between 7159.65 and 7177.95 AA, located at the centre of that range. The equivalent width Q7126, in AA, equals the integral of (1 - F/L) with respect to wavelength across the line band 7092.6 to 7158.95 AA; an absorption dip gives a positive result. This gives 5.5 AA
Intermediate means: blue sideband 33.6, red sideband 30.6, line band 29.5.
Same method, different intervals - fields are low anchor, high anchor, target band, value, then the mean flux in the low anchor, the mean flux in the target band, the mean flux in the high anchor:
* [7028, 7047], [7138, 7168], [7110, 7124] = -0.7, 40.3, 33.7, 28.3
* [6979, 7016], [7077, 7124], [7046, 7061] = -2.4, 35.2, 39.3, 32.7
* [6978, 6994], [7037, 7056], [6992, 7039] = 0.8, 34.3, 37.1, 41.3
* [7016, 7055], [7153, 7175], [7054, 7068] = 1.1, 39.8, 34.9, 30.1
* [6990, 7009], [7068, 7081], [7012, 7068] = -4.4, 35.3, 38.3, 35.7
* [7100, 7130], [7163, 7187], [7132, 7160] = 3.8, 31.8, 27.3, 31.4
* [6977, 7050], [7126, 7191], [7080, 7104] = 0.5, 37.2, 32.2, 29.2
